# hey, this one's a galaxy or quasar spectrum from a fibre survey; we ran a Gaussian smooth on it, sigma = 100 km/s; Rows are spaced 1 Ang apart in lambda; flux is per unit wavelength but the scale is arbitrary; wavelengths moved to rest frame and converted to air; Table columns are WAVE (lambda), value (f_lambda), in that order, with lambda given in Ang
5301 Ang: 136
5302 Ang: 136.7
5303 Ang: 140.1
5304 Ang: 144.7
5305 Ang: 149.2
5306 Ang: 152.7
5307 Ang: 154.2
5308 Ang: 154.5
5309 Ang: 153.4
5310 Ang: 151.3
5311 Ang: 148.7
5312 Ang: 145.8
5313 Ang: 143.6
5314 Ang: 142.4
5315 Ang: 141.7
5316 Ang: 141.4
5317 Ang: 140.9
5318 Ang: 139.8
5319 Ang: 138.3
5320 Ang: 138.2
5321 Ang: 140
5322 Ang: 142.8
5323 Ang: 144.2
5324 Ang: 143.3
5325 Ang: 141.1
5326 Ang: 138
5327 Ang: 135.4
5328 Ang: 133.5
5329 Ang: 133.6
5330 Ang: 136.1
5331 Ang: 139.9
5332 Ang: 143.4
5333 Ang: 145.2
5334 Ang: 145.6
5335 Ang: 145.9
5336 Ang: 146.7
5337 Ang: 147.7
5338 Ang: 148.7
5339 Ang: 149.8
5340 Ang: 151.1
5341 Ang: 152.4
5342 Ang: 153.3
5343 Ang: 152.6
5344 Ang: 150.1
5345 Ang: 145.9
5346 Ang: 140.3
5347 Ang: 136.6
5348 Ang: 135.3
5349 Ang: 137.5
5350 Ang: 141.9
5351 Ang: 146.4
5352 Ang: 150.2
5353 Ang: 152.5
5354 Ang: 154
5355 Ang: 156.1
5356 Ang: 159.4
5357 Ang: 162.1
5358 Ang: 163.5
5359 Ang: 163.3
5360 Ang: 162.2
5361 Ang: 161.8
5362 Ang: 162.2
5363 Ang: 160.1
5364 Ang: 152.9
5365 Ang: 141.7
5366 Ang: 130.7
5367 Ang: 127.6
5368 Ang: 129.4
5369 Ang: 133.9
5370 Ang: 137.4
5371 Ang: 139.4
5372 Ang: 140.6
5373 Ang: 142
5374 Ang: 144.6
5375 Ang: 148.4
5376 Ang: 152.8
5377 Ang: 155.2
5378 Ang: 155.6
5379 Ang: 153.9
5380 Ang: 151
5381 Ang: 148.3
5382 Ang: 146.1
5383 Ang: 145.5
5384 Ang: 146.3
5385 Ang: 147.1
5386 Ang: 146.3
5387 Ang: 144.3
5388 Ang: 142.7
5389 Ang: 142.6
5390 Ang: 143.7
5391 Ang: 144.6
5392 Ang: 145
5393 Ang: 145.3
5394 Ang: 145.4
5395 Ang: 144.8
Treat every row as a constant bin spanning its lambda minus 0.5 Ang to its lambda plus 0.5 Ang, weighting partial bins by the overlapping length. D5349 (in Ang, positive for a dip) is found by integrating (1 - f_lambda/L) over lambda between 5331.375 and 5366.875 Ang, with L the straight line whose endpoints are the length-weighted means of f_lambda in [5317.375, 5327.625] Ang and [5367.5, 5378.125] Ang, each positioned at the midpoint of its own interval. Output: -2.0 Ang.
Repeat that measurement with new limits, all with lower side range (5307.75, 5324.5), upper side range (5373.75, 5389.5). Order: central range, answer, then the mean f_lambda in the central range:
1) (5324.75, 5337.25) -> 0.4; 141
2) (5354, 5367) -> -0.7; 155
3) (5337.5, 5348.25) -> -0.1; 147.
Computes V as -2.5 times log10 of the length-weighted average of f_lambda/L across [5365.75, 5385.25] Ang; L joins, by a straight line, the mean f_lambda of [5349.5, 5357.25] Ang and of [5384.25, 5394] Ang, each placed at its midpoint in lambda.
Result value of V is 0.03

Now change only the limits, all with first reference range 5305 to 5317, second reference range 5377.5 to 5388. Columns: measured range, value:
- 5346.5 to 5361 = -0.03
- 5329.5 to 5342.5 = 0.01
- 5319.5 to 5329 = 0.07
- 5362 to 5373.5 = 0.06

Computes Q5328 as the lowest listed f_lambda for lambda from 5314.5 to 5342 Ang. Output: 133.5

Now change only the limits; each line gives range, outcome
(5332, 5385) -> 127.6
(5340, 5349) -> 135.3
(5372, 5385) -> 140.6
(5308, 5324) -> 138.2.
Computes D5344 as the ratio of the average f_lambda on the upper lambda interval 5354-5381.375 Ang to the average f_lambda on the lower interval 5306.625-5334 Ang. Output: 1.0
